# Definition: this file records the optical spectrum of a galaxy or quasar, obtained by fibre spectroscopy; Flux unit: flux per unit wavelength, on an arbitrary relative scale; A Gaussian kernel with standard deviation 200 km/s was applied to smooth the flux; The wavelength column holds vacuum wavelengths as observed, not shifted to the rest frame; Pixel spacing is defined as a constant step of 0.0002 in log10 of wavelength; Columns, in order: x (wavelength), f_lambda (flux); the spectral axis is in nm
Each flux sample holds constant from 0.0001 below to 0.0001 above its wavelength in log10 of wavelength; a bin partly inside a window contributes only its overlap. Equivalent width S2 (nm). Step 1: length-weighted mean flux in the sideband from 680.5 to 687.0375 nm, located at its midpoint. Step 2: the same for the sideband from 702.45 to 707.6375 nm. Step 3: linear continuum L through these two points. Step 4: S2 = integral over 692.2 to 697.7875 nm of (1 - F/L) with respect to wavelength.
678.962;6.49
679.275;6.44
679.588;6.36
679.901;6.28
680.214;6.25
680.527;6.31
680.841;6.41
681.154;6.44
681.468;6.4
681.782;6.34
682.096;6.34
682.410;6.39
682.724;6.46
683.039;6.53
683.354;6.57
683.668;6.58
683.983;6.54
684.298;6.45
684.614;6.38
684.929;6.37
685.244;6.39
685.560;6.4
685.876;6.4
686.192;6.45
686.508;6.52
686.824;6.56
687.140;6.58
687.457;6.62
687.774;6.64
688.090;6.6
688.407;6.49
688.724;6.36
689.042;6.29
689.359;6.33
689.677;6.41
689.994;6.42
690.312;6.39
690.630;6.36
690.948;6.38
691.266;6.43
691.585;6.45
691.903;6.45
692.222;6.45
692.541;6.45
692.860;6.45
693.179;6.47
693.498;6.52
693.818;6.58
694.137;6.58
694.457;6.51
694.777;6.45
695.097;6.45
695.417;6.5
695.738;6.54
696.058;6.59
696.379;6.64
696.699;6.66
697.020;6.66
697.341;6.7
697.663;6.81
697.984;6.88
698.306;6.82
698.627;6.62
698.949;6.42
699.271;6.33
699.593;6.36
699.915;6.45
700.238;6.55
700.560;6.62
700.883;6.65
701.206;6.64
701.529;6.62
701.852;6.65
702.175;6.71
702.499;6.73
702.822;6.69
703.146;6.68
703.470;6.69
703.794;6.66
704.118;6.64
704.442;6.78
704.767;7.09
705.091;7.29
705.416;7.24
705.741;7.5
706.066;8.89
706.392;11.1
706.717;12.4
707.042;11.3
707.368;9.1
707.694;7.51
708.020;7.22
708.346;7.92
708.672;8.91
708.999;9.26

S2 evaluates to 0.569 nm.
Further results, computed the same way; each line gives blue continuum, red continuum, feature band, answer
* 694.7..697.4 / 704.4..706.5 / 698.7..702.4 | 0.35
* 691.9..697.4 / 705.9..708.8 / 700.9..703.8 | 0.55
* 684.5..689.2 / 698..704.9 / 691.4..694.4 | 0.02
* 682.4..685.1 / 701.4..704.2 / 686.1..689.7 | 0.02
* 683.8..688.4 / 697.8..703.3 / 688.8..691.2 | 0.06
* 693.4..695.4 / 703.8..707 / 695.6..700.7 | 0.38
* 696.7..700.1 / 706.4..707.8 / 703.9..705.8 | 0.47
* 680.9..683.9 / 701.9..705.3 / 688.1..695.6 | 0.18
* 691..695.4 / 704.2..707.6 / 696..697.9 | 0.12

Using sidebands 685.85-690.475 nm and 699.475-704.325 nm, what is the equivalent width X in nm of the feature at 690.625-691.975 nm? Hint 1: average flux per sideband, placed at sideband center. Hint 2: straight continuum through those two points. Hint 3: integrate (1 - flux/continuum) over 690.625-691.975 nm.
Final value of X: 0.019 nm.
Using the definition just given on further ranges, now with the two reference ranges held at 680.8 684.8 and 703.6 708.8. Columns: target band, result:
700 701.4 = 0.23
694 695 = 0.12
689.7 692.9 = 0.32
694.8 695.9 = 0.14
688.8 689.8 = 0.09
